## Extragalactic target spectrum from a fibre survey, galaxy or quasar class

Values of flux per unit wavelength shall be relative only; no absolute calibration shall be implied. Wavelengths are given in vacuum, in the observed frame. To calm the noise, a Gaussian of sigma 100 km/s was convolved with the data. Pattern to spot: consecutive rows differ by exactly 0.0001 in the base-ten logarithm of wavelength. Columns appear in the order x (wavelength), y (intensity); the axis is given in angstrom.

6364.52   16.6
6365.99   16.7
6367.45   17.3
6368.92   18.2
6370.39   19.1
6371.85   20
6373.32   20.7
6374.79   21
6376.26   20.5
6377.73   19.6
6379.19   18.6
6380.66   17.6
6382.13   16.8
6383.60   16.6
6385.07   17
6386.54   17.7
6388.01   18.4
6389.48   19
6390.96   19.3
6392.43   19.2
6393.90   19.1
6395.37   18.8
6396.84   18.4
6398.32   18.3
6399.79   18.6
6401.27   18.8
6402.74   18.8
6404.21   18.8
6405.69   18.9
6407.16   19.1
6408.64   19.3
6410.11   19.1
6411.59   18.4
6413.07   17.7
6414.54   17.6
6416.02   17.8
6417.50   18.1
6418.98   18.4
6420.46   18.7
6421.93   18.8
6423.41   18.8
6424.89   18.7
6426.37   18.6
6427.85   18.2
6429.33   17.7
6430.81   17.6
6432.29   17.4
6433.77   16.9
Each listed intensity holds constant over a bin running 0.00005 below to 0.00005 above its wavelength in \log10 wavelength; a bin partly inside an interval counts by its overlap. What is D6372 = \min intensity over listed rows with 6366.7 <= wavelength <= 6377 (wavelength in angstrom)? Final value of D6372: 17.3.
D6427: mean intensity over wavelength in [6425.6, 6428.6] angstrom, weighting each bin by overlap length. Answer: 18.4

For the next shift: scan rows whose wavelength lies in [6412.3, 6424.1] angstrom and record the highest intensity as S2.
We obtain 18.8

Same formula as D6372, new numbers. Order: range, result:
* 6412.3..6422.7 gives 17.6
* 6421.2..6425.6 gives 18.7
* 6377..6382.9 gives 16.8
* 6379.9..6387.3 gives 16.6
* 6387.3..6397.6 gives 18.4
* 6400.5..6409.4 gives 18.8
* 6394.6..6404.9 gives 18.3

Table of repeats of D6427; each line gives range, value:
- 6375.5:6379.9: 19.6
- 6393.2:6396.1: 19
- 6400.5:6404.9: 18.8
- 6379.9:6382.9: 17.2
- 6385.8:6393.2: 18.7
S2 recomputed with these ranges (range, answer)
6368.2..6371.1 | 19.1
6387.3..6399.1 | 19.3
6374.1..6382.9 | 21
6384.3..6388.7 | 18.4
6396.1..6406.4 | 18.9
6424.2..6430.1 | 18.7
